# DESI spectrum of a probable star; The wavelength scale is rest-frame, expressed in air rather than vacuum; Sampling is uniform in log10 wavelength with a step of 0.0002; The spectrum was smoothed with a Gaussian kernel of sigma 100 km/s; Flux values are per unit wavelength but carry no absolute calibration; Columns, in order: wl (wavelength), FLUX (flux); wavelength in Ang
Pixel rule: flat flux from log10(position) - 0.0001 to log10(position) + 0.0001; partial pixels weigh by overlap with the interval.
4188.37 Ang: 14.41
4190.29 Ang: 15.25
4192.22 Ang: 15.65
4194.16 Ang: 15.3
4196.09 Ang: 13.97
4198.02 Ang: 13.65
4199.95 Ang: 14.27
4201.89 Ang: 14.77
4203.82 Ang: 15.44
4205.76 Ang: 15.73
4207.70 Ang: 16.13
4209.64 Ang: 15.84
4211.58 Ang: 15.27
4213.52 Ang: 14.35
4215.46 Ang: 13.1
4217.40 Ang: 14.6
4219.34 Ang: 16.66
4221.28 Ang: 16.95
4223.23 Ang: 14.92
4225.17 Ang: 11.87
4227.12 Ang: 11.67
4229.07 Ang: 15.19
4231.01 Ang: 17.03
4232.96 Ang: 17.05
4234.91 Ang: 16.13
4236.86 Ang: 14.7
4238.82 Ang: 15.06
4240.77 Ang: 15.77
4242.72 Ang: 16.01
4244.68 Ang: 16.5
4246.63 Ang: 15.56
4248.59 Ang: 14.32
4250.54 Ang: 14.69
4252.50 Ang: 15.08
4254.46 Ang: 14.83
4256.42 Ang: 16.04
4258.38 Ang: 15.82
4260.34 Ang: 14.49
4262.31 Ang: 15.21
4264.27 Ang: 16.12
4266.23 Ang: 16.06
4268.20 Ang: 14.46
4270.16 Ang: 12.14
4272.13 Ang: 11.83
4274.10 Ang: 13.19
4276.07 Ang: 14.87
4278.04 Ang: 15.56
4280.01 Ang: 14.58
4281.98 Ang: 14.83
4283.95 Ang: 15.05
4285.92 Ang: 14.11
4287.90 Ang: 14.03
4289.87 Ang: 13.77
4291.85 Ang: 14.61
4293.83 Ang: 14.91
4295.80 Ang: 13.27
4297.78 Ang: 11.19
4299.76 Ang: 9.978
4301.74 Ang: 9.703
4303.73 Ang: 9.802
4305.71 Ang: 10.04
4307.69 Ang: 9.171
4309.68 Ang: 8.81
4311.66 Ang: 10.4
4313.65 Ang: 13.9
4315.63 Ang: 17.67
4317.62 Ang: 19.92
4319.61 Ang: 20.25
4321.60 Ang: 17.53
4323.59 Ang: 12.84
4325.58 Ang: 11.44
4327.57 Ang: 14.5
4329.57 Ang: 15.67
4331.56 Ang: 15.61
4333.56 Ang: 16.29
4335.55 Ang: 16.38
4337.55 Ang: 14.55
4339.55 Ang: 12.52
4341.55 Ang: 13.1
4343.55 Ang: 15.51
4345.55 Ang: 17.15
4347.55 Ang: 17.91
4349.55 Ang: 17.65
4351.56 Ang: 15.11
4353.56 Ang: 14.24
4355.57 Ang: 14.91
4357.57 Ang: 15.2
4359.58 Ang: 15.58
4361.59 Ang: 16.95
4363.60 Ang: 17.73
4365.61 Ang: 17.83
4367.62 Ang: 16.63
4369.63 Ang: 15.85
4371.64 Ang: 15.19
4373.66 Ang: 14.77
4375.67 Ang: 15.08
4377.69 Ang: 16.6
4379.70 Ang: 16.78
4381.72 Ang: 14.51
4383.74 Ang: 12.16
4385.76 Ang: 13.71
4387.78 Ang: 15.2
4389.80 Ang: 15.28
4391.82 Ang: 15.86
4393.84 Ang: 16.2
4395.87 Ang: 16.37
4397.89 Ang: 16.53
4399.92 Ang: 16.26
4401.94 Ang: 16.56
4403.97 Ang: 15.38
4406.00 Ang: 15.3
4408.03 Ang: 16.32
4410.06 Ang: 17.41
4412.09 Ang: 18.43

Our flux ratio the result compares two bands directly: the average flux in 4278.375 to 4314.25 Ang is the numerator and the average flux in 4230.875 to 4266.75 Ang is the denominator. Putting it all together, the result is 0.8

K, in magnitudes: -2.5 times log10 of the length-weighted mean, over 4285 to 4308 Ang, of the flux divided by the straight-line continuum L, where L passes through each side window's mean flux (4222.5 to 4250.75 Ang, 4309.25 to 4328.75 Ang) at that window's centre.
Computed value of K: 0.23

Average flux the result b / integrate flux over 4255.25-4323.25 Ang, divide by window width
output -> 13.9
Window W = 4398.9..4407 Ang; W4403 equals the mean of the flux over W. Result 15.9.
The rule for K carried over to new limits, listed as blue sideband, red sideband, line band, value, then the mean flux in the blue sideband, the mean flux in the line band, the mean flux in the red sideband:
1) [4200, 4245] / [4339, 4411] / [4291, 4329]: 0.177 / 15.2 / 13.2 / 15.7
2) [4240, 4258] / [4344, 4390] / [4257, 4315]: 0.175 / 15.4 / 13.2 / 15.7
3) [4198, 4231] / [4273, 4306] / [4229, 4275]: -0.083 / 14.8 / 15.1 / 13.2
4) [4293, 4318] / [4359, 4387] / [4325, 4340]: -0.101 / 12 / 14.8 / 15.7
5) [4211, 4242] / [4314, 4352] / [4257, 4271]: 0.025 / 15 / 15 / 15.9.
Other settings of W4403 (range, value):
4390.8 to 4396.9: 16.2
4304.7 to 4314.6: 10.4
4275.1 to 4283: 15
